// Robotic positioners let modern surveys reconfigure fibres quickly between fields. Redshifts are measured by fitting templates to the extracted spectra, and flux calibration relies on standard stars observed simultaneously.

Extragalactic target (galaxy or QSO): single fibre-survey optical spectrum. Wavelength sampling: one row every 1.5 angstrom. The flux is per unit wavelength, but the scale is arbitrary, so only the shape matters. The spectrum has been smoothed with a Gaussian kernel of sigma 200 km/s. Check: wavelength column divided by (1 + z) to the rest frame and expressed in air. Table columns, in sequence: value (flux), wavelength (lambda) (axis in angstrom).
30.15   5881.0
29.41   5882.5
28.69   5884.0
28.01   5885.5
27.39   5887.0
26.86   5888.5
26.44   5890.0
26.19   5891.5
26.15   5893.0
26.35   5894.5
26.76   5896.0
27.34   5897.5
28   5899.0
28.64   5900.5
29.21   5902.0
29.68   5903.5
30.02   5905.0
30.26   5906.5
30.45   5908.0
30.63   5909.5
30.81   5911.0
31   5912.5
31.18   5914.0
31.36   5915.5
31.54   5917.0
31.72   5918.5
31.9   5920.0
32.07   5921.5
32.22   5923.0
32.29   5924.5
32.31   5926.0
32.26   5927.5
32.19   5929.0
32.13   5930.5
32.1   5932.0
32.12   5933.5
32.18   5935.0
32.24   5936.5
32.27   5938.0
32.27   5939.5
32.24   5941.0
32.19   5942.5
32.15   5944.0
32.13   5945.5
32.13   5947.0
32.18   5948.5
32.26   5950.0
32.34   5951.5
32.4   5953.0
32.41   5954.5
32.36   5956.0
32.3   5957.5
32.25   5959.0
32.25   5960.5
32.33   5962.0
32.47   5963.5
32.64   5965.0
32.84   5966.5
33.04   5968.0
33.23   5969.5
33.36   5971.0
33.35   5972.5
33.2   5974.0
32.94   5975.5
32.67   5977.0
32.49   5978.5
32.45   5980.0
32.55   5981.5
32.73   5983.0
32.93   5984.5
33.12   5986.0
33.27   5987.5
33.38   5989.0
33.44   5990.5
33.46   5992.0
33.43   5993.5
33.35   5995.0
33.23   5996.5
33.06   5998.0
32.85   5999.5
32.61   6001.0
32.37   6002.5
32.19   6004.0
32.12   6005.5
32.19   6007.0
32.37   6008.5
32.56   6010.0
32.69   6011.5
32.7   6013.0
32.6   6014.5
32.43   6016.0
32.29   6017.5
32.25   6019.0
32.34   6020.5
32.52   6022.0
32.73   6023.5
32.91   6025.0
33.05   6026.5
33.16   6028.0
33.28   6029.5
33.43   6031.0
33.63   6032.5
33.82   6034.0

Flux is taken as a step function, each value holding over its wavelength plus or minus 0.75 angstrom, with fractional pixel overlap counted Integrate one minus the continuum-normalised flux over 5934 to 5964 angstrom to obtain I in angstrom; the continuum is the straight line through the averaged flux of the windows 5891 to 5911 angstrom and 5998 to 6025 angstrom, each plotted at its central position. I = -2.0 angstrom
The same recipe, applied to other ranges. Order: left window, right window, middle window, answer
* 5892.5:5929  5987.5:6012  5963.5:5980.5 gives -0.5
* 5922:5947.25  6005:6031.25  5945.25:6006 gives -0.6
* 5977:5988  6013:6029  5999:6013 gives 0.1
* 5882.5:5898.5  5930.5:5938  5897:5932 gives -1.1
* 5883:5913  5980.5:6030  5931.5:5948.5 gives -1.2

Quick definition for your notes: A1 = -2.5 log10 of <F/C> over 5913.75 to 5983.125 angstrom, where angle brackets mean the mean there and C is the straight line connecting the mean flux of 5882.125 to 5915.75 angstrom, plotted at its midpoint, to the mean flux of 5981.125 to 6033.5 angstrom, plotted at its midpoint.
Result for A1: -0.06 mag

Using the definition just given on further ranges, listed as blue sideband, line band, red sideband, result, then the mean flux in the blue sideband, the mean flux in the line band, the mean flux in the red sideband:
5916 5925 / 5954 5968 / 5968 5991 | 0.01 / 31.9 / 32.5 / 33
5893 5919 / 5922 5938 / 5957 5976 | -0.05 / 29.6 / 32.2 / 32.8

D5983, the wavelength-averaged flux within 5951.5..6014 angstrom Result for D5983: 32.8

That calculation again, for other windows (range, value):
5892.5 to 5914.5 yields 29.1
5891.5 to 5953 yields 30.9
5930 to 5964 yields 32.2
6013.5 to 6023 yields 32.4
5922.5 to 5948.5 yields 32.2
